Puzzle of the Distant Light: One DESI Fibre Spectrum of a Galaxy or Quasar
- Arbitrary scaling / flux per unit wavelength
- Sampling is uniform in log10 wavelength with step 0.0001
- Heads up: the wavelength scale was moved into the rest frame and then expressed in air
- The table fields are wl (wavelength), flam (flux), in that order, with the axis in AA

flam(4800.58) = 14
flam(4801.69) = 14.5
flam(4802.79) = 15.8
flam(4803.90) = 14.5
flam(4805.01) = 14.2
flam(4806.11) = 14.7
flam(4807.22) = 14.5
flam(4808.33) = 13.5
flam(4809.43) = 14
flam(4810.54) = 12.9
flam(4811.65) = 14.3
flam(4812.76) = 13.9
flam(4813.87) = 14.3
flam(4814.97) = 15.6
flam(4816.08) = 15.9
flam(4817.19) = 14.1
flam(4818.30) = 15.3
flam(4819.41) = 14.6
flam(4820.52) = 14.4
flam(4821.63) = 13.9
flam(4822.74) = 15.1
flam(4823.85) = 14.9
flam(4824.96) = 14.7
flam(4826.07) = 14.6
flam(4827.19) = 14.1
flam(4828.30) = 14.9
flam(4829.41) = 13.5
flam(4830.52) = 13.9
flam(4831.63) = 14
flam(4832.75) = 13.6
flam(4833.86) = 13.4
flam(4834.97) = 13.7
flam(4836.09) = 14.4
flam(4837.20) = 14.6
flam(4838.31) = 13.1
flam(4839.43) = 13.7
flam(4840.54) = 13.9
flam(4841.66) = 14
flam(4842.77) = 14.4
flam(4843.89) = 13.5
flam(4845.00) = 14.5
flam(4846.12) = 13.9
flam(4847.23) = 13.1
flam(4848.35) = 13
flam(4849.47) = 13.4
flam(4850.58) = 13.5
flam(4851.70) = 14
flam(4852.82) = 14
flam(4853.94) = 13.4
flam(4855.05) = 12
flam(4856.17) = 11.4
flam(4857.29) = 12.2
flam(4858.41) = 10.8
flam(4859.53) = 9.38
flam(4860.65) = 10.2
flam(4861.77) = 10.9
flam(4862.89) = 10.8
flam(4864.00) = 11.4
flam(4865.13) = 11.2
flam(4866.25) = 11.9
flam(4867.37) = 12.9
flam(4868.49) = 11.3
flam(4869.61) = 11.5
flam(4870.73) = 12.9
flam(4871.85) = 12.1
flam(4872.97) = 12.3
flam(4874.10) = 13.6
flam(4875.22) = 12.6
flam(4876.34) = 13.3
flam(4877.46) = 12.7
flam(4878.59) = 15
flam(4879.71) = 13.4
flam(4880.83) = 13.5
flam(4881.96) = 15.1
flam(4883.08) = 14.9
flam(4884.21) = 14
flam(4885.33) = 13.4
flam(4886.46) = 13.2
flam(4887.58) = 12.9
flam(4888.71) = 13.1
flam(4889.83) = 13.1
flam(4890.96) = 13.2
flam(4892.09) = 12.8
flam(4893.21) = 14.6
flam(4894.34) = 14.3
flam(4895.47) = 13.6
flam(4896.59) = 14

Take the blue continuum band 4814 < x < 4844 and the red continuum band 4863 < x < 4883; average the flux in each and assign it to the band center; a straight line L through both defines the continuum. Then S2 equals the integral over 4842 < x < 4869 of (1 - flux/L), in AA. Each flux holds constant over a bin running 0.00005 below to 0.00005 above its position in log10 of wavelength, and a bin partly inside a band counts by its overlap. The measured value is 2.0 AA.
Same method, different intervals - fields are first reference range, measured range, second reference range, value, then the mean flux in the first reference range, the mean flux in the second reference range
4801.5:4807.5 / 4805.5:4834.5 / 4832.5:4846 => 0.1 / 14.7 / 13.9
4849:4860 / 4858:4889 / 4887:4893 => 0.7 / 12.4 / 13.1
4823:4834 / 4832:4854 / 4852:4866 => -1.5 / 14.2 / 11.5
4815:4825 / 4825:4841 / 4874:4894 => 0.6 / 14.8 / 13.6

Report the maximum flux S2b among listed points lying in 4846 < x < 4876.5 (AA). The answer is 14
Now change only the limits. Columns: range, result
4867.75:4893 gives 15.1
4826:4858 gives 14.9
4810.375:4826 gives 15.9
